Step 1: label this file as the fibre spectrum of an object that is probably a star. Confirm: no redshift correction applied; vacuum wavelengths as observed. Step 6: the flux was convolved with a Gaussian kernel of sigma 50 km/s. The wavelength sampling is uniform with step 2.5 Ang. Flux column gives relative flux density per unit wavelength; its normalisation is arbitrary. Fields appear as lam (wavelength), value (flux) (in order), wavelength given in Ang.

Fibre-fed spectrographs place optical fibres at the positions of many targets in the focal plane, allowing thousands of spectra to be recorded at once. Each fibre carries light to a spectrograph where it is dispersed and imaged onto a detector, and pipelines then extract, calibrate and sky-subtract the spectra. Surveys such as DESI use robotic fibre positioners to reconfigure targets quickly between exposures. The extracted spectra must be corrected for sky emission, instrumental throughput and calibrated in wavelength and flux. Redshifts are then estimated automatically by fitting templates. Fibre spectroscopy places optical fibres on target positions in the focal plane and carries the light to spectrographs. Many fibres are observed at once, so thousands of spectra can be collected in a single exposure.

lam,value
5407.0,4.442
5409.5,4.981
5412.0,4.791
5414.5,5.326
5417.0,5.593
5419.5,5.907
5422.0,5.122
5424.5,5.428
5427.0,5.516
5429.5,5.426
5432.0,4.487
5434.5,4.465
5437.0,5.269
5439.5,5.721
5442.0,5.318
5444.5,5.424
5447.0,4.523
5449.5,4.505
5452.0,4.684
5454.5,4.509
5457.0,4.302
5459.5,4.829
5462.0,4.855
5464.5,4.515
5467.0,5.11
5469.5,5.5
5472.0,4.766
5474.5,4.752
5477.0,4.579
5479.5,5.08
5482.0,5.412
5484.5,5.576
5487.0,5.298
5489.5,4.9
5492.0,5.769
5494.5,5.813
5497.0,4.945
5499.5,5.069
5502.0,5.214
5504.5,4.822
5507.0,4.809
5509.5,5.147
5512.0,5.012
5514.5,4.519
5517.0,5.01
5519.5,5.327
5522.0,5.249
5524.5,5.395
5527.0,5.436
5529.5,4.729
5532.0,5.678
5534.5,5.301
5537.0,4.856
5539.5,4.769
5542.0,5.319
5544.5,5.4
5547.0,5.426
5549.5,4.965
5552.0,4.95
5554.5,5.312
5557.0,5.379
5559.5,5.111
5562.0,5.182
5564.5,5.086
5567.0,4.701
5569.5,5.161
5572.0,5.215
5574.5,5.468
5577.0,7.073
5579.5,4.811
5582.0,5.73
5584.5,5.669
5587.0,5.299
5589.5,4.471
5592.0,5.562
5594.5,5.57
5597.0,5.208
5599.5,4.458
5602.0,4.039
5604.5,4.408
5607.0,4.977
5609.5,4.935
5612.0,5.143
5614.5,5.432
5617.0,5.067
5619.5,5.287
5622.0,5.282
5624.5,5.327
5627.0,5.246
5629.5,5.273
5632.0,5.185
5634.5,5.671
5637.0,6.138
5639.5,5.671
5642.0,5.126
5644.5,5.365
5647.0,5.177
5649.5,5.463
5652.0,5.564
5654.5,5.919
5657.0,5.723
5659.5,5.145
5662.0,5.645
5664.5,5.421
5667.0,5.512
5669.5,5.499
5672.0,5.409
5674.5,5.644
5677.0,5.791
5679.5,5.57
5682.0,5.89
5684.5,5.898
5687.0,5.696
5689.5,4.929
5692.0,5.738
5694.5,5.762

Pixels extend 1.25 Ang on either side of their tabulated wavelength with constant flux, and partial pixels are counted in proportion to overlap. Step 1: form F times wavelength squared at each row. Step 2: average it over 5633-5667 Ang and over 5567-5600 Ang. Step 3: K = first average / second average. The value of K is 1.1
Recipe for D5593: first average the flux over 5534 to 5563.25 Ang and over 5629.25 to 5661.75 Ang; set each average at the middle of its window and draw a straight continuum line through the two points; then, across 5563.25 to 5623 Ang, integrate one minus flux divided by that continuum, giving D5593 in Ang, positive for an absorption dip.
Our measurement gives 1.7 Ang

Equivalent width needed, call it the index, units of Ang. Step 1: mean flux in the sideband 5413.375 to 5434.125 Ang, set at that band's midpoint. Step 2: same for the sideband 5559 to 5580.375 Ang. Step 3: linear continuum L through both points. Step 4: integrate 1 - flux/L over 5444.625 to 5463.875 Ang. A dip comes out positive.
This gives 2.4 Ang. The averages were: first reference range 5.31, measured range 4.65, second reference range 5.33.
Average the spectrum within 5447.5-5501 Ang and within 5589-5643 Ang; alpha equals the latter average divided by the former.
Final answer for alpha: 1.04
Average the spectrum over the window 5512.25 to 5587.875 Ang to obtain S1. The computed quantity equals 5.25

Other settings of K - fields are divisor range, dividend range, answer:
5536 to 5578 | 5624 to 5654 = 1.07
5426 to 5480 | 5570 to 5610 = 1.11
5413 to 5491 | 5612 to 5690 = 1.17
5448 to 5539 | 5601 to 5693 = 1.13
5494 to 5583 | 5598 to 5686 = 1.07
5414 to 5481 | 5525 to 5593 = 1.09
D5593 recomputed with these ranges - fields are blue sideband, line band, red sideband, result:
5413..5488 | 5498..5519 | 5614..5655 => 0.84 Ang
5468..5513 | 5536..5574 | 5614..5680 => 1.02 Ang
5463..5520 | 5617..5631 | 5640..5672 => 0.33 Ang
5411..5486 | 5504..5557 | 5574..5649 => 0.33 Ang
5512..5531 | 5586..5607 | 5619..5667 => 1.74 Ang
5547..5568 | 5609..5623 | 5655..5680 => 0.37 Ang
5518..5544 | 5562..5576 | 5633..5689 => 0.40 Ang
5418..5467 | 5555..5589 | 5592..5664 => -1.08 Ang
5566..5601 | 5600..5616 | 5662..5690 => 1.71 Ang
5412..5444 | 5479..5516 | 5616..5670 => 1.20 Ang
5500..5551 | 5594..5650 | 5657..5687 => 2.57 Ang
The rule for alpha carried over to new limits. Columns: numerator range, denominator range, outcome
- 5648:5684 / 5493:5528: 1.09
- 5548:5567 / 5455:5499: 1.01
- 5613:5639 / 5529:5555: 1.05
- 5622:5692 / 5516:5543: 1.06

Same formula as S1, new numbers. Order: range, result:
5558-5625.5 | 5.17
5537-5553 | 5.12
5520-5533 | 5.29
